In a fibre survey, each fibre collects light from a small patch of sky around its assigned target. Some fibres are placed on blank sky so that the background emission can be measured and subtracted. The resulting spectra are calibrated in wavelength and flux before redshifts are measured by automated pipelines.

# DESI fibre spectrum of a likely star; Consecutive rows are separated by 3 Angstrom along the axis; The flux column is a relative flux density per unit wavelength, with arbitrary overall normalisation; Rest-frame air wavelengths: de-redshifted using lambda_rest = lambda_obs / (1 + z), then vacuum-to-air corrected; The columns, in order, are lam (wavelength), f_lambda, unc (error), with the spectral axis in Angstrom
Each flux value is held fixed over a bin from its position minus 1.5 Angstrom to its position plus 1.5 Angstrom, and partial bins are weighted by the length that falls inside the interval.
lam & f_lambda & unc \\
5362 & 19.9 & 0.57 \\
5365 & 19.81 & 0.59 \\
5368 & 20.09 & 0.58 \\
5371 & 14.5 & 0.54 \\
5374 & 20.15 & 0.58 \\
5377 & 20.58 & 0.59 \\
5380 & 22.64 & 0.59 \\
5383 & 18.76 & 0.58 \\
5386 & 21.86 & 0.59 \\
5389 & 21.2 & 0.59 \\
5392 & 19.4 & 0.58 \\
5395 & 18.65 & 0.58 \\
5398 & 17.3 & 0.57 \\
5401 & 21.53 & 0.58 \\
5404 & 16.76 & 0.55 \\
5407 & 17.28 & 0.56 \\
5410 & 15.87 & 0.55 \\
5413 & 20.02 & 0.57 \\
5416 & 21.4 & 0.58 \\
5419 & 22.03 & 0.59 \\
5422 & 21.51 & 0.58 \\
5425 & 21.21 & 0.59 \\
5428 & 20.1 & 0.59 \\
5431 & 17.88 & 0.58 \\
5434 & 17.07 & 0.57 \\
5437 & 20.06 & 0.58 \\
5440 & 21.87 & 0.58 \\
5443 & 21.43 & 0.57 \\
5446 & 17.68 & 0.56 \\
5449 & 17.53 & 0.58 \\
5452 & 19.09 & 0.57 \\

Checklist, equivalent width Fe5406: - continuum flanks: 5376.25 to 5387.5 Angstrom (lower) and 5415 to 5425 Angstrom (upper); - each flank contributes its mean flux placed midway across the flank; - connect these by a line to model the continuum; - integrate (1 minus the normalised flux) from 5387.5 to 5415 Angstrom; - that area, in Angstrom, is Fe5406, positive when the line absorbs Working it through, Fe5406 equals 3.3 Angstrom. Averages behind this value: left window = 21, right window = 21.6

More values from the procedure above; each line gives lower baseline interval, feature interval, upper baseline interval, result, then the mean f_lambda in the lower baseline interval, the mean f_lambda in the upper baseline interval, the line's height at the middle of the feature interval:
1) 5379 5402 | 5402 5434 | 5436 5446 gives 1.7 Angstrom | 20.1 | 20.7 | 20.4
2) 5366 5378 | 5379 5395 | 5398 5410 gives -1.8 Angstrom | 18.8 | 18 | 18.4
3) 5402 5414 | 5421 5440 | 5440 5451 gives -1.2 Angstrom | 17.5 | 19.3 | 18.6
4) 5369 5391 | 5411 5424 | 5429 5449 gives -1.0 Angstrom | 19.9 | 19.2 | 19.5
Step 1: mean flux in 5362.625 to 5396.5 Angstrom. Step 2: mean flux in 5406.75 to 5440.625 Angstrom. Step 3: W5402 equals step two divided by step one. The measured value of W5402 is 1.00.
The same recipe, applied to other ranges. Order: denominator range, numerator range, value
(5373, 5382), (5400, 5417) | 0.89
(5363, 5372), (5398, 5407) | 1.01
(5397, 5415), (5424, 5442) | 1.08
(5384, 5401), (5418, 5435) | 1.01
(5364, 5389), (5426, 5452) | 0.97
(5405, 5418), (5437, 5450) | 1.06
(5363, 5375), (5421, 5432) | 1.09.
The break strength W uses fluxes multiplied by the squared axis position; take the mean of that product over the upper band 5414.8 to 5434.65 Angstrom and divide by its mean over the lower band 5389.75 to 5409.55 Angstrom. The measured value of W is 1.11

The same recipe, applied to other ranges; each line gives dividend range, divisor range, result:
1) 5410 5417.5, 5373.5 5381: 0.95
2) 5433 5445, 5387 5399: 1.06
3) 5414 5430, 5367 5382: 1.10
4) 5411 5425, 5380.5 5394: 1.04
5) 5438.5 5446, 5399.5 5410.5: 1.17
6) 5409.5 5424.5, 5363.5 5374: 1.13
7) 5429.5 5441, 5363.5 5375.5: 1.05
